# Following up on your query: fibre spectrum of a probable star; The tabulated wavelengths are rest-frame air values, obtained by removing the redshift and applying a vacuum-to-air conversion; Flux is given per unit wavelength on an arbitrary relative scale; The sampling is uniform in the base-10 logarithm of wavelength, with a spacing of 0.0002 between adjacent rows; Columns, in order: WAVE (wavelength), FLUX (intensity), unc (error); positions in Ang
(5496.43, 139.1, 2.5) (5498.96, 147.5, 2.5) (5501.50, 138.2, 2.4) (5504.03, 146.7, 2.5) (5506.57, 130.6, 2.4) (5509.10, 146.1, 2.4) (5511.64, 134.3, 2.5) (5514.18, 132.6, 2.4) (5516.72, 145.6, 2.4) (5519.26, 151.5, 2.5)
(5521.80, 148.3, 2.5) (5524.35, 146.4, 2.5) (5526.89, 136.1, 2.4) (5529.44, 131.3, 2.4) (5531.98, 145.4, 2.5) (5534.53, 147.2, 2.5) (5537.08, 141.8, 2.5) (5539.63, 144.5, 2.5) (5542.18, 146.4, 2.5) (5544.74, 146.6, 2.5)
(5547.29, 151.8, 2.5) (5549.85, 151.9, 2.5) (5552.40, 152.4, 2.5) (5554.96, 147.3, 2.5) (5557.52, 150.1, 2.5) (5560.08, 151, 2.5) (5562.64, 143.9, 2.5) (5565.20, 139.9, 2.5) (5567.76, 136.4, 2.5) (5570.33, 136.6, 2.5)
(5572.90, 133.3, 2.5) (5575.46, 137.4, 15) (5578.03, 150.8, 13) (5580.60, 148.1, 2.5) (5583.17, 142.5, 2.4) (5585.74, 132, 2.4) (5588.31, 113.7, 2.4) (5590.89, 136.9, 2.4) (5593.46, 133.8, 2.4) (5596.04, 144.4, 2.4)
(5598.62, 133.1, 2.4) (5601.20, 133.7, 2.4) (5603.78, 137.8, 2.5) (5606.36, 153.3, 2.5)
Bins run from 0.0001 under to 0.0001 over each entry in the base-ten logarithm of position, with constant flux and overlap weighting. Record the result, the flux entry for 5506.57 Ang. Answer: 130.6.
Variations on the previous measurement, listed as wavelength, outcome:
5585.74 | 132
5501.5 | 138.2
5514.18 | 132.6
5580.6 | 148.1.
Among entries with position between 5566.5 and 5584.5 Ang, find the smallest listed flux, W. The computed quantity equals 133.3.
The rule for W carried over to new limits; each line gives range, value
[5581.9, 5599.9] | 113.7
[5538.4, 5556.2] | 144.5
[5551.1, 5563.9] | 143.9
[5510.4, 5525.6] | 132.6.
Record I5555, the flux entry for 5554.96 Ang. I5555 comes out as 147.3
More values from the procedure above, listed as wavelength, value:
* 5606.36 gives 153.3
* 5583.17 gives 142.5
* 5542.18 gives 146.4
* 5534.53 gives 147.2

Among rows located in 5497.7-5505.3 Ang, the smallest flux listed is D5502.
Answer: 138.2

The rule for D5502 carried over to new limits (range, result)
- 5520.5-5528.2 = 136.1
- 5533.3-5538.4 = 141.8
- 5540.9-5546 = 146.4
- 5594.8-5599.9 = 133.1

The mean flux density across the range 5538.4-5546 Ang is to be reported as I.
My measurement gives 146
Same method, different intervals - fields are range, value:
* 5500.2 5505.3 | 142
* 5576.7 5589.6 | 137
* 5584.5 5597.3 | 132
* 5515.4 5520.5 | 148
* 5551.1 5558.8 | 150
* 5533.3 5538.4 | 144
